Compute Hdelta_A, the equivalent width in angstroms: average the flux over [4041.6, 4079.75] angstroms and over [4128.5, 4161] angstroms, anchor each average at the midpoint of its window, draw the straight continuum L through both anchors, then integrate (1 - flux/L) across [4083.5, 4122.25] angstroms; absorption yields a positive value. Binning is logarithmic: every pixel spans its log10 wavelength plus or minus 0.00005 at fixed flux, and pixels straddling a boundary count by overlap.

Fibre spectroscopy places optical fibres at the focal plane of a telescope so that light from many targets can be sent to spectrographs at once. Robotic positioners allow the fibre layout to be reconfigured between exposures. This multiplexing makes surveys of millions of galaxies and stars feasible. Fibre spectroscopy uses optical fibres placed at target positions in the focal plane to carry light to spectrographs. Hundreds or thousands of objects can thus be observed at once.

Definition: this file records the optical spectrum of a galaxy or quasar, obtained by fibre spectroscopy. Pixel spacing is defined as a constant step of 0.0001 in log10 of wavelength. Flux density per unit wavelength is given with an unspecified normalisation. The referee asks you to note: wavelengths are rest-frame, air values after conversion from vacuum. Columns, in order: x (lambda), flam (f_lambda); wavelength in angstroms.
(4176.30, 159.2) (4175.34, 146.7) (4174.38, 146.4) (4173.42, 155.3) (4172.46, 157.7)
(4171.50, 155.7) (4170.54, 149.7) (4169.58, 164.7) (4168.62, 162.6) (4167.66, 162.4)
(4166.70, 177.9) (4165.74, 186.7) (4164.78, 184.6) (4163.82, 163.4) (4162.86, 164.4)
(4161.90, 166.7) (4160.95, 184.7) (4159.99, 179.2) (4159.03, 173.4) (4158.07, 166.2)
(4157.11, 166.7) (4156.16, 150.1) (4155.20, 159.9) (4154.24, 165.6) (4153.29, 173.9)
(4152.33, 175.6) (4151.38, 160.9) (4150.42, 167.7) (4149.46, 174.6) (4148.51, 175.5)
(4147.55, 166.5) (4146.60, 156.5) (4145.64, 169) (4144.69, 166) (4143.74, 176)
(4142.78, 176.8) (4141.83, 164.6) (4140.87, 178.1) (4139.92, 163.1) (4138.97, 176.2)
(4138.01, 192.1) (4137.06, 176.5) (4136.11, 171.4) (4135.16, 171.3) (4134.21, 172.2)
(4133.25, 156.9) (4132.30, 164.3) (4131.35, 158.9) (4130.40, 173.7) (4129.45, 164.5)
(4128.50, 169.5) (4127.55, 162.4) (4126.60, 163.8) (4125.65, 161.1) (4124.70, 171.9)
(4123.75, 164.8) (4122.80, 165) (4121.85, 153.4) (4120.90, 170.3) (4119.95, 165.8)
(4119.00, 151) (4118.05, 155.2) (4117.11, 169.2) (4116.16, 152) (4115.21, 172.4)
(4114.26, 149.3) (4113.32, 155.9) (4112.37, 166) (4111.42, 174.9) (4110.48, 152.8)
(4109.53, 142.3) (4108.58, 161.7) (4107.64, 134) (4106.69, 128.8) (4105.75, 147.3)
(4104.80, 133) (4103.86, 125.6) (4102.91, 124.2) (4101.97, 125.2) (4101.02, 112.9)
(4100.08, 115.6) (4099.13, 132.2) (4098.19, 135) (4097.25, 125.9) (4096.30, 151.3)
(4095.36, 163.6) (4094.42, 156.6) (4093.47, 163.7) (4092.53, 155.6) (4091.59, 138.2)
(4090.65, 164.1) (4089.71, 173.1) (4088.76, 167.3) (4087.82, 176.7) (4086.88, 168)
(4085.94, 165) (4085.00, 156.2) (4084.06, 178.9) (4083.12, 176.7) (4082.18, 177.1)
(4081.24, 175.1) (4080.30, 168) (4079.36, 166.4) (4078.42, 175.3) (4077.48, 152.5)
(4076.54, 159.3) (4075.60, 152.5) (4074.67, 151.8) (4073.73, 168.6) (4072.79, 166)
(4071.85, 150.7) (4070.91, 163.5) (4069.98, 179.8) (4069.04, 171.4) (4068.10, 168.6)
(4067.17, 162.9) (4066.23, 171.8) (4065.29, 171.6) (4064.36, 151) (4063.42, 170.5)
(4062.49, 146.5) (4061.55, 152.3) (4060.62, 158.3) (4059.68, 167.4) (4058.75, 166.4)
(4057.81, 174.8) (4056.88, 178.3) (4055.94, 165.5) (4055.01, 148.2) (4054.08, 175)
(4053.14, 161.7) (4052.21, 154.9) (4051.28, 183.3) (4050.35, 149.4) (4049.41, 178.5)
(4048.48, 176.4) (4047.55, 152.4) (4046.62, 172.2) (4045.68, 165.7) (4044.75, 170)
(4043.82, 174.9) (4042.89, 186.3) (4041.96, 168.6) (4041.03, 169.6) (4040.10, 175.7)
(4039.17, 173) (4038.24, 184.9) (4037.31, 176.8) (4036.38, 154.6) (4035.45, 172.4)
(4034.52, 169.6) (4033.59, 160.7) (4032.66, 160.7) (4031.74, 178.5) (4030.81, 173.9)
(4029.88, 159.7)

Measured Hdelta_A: 3.7 angstroms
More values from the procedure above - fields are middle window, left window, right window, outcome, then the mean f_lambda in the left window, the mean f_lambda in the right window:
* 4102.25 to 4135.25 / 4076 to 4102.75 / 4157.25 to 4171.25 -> 0.9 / 156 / 170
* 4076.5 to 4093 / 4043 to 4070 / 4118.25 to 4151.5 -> 0.0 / 166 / 168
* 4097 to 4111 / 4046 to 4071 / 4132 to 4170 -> 2.9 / 166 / 170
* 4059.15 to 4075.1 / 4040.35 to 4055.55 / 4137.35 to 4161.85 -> 0.5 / 168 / 170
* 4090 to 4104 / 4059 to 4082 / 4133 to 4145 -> 2.3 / 164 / 173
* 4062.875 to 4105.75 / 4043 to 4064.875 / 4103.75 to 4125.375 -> 1.0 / 165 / 155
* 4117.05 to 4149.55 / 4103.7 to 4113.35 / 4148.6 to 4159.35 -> -1.9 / 148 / 167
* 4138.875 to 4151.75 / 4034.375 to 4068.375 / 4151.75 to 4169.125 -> 0.0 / 168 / 170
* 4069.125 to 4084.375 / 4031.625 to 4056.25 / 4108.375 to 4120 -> -0.2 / 169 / 159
